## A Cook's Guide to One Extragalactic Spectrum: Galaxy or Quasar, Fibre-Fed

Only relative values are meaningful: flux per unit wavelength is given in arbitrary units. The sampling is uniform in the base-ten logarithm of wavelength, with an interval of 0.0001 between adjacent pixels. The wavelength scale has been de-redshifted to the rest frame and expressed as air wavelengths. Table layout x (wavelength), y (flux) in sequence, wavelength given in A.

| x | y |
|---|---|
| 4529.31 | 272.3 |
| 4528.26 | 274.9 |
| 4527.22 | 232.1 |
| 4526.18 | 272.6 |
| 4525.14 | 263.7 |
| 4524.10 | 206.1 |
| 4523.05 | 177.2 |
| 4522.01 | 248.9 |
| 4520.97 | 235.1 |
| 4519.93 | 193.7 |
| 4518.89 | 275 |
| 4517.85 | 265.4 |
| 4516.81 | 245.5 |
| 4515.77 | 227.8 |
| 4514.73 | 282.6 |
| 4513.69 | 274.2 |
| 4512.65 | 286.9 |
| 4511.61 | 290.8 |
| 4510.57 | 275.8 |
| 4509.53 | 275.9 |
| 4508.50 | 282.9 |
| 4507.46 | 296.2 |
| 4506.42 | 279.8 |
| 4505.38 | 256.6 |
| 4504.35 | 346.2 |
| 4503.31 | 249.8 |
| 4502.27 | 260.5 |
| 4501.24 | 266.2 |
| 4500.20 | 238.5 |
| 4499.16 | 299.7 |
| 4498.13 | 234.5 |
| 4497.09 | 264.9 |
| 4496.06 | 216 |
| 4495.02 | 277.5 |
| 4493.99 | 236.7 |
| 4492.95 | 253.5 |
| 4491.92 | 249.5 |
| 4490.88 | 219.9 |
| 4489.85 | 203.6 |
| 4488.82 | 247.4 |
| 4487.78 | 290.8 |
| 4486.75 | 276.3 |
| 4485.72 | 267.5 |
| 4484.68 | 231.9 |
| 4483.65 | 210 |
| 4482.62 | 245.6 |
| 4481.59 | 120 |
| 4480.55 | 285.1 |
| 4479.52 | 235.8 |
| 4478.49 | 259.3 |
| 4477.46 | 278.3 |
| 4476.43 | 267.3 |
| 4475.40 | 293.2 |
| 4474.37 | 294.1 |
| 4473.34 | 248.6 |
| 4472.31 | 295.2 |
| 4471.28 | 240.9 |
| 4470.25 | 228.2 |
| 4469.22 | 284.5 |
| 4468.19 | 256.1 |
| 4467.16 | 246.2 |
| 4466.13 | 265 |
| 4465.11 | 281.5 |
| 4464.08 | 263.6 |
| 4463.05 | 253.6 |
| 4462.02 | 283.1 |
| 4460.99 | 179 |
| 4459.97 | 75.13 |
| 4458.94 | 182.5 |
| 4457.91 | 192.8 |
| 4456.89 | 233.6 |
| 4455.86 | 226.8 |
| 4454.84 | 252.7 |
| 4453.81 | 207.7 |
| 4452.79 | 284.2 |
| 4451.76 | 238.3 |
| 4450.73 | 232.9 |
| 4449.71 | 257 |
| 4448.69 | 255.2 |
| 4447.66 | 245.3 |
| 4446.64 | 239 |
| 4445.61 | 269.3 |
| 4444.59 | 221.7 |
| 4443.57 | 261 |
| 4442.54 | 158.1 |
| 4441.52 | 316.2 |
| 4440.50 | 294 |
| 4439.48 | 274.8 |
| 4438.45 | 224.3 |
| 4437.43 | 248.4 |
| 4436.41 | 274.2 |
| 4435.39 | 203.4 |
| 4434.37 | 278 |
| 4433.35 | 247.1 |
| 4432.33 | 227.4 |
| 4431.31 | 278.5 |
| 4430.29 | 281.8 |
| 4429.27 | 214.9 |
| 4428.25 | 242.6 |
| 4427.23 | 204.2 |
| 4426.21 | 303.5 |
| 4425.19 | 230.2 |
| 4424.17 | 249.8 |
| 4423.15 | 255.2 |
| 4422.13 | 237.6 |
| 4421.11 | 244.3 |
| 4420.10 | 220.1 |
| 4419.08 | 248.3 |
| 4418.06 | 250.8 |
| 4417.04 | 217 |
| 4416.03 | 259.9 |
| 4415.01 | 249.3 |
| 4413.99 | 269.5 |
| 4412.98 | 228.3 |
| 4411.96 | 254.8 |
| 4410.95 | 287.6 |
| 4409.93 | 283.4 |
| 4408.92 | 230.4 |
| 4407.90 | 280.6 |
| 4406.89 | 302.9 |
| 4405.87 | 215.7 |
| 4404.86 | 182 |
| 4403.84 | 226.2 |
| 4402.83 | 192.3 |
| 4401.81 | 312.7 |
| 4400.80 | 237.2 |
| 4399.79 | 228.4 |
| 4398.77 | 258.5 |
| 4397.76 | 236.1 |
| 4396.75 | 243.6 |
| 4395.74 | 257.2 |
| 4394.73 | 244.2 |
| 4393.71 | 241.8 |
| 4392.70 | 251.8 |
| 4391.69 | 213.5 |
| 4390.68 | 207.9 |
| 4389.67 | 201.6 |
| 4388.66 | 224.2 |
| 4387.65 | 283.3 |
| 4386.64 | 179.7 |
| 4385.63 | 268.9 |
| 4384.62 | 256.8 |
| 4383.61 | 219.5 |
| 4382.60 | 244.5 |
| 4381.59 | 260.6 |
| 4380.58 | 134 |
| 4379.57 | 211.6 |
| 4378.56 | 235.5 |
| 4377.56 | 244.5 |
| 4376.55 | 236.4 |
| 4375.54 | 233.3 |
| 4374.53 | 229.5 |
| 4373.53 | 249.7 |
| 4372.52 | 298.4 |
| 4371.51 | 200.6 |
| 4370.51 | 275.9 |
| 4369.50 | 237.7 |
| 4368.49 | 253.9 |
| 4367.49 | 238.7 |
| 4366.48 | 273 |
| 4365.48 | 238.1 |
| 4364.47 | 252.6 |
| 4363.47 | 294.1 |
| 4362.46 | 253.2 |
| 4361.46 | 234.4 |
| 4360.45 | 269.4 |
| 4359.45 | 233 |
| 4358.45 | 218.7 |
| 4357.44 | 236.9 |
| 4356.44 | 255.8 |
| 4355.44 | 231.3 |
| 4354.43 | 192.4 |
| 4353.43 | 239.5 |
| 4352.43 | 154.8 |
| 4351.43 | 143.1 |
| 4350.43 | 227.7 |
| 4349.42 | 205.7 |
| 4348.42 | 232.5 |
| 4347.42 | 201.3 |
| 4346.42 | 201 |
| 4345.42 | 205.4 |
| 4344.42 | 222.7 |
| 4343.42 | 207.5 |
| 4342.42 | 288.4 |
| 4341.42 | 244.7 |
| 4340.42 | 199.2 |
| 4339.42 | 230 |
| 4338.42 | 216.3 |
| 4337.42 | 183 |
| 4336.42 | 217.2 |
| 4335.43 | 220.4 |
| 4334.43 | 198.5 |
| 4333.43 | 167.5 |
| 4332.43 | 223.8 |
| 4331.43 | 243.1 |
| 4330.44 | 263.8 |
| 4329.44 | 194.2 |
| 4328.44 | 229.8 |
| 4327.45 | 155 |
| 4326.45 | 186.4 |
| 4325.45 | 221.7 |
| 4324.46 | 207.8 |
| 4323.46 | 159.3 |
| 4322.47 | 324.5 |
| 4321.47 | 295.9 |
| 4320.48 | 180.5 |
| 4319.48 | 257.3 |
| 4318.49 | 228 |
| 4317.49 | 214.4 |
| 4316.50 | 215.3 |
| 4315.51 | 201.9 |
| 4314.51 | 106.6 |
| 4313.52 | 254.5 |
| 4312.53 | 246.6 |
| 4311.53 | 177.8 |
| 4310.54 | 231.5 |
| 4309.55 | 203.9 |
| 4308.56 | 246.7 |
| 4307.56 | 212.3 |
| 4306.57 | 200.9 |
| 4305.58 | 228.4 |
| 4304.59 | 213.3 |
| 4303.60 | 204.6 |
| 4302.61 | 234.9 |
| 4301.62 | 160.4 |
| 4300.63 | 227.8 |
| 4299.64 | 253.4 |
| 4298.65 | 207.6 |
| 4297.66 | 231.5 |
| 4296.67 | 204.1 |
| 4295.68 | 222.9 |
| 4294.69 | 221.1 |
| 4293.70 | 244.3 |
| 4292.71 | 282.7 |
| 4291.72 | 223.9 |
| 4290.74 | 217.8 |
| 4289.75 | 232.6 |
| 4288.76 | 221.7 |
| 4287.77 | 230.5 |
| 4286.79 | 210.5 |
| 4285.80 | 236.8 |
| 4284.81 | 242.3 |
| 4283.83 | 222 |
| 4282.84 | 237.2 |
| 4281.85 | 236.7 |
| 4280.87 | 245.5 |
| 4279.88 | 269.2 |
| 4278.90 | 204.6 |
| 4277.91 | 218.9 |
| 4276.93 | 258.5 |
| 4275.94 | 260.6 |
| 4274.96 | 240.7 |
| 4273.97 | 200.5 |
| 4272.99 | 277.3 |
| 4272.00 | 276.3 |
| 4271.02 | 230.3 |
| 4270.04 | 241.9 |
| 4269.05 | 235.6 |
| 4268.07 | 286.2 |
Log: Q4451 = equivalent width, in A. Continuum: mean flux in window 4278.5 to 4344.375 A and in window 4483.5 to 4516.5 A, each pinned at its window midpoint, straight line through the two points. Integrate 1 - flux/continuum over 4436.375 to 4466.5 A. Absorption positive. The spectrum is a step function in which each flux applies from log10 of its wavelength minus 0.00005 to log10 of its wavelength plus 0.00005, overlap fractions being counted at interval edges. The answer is 1.5 A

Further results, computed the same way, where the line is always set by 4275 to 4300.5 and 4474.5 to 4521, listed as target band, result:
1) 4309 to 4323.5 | 0.9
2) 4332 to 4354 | 2.7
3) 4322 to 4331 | 0.8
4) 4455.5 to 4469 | 1.4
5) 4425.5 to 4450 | 0.0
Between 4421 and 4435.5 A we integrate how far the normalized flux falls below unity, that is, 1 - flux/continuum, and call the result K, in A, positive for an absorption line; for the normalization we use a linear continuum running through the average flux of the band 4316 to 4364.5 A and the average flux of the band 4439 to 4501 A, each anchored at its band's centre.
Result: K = -0.6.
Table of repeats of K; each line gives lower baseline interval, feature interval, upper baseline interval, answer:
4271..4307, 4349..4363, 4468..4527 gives 1.0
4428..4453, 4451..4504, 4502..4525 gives 2.1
